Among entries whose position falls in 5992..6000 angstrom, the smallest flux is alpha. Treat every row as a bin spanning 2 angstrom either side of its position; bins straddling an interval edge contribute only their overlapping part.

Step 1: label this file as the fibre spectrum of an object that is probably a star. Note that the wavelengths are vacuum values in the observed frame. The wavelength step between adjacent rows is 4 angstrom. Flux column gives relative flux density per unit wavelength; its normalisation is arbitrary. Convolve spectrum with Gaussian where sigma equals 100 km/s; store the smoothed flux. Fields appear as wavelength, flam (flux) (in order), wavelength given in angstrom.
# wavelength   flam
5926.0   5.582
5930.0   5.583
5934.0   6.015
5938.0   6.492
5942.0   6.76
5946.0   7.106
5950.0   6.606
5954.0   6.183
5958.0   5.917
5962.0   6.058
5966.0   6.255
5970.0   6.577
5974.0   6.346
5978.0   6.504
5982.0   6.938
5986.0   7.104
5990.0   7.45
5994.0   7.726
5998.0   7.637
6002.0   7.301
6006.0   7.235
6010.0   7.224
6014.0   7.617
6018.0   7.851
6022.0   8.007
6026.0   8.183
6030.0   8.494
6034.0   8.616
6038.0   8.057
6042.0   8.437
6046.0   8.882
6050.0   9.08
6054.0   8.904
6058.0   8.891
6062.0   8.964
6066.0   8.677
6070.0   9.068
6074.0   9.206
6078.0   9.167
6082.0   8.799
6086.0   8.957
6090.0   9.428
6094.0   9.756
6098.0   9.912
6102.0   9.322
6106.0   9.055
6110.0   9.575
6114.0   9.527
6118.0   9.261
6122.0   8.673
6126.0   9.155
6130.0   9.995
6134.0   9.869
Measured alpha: 7.637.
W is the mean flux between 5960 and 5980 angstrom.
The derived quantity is 6.35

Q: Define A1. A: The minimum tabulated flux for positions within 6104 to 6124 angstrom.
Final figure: 8.673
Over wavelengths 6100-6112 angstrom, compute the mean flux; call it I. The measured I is 9.32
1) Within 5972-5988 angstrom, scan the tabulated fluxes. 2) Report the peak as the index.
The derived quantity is 7.104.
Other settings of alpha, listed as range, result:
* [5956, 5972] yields 5.917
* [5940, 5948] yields 6.76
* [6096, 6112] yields 9.055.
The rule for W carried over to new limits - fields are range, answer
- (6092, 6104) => 9.66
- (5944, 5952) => 6.86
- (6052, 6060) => 8.9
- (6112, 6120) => 9.39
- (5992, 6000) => 7.68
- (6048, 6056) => 8.99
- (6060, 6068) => 8.82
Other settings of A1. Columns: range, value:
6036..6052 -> 8.057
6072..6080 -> 9.167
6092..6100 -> 9.756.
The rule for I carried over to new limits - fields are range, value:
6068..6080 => 9.15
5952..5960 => 6.05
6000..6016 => 7.34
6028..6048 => 8.5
